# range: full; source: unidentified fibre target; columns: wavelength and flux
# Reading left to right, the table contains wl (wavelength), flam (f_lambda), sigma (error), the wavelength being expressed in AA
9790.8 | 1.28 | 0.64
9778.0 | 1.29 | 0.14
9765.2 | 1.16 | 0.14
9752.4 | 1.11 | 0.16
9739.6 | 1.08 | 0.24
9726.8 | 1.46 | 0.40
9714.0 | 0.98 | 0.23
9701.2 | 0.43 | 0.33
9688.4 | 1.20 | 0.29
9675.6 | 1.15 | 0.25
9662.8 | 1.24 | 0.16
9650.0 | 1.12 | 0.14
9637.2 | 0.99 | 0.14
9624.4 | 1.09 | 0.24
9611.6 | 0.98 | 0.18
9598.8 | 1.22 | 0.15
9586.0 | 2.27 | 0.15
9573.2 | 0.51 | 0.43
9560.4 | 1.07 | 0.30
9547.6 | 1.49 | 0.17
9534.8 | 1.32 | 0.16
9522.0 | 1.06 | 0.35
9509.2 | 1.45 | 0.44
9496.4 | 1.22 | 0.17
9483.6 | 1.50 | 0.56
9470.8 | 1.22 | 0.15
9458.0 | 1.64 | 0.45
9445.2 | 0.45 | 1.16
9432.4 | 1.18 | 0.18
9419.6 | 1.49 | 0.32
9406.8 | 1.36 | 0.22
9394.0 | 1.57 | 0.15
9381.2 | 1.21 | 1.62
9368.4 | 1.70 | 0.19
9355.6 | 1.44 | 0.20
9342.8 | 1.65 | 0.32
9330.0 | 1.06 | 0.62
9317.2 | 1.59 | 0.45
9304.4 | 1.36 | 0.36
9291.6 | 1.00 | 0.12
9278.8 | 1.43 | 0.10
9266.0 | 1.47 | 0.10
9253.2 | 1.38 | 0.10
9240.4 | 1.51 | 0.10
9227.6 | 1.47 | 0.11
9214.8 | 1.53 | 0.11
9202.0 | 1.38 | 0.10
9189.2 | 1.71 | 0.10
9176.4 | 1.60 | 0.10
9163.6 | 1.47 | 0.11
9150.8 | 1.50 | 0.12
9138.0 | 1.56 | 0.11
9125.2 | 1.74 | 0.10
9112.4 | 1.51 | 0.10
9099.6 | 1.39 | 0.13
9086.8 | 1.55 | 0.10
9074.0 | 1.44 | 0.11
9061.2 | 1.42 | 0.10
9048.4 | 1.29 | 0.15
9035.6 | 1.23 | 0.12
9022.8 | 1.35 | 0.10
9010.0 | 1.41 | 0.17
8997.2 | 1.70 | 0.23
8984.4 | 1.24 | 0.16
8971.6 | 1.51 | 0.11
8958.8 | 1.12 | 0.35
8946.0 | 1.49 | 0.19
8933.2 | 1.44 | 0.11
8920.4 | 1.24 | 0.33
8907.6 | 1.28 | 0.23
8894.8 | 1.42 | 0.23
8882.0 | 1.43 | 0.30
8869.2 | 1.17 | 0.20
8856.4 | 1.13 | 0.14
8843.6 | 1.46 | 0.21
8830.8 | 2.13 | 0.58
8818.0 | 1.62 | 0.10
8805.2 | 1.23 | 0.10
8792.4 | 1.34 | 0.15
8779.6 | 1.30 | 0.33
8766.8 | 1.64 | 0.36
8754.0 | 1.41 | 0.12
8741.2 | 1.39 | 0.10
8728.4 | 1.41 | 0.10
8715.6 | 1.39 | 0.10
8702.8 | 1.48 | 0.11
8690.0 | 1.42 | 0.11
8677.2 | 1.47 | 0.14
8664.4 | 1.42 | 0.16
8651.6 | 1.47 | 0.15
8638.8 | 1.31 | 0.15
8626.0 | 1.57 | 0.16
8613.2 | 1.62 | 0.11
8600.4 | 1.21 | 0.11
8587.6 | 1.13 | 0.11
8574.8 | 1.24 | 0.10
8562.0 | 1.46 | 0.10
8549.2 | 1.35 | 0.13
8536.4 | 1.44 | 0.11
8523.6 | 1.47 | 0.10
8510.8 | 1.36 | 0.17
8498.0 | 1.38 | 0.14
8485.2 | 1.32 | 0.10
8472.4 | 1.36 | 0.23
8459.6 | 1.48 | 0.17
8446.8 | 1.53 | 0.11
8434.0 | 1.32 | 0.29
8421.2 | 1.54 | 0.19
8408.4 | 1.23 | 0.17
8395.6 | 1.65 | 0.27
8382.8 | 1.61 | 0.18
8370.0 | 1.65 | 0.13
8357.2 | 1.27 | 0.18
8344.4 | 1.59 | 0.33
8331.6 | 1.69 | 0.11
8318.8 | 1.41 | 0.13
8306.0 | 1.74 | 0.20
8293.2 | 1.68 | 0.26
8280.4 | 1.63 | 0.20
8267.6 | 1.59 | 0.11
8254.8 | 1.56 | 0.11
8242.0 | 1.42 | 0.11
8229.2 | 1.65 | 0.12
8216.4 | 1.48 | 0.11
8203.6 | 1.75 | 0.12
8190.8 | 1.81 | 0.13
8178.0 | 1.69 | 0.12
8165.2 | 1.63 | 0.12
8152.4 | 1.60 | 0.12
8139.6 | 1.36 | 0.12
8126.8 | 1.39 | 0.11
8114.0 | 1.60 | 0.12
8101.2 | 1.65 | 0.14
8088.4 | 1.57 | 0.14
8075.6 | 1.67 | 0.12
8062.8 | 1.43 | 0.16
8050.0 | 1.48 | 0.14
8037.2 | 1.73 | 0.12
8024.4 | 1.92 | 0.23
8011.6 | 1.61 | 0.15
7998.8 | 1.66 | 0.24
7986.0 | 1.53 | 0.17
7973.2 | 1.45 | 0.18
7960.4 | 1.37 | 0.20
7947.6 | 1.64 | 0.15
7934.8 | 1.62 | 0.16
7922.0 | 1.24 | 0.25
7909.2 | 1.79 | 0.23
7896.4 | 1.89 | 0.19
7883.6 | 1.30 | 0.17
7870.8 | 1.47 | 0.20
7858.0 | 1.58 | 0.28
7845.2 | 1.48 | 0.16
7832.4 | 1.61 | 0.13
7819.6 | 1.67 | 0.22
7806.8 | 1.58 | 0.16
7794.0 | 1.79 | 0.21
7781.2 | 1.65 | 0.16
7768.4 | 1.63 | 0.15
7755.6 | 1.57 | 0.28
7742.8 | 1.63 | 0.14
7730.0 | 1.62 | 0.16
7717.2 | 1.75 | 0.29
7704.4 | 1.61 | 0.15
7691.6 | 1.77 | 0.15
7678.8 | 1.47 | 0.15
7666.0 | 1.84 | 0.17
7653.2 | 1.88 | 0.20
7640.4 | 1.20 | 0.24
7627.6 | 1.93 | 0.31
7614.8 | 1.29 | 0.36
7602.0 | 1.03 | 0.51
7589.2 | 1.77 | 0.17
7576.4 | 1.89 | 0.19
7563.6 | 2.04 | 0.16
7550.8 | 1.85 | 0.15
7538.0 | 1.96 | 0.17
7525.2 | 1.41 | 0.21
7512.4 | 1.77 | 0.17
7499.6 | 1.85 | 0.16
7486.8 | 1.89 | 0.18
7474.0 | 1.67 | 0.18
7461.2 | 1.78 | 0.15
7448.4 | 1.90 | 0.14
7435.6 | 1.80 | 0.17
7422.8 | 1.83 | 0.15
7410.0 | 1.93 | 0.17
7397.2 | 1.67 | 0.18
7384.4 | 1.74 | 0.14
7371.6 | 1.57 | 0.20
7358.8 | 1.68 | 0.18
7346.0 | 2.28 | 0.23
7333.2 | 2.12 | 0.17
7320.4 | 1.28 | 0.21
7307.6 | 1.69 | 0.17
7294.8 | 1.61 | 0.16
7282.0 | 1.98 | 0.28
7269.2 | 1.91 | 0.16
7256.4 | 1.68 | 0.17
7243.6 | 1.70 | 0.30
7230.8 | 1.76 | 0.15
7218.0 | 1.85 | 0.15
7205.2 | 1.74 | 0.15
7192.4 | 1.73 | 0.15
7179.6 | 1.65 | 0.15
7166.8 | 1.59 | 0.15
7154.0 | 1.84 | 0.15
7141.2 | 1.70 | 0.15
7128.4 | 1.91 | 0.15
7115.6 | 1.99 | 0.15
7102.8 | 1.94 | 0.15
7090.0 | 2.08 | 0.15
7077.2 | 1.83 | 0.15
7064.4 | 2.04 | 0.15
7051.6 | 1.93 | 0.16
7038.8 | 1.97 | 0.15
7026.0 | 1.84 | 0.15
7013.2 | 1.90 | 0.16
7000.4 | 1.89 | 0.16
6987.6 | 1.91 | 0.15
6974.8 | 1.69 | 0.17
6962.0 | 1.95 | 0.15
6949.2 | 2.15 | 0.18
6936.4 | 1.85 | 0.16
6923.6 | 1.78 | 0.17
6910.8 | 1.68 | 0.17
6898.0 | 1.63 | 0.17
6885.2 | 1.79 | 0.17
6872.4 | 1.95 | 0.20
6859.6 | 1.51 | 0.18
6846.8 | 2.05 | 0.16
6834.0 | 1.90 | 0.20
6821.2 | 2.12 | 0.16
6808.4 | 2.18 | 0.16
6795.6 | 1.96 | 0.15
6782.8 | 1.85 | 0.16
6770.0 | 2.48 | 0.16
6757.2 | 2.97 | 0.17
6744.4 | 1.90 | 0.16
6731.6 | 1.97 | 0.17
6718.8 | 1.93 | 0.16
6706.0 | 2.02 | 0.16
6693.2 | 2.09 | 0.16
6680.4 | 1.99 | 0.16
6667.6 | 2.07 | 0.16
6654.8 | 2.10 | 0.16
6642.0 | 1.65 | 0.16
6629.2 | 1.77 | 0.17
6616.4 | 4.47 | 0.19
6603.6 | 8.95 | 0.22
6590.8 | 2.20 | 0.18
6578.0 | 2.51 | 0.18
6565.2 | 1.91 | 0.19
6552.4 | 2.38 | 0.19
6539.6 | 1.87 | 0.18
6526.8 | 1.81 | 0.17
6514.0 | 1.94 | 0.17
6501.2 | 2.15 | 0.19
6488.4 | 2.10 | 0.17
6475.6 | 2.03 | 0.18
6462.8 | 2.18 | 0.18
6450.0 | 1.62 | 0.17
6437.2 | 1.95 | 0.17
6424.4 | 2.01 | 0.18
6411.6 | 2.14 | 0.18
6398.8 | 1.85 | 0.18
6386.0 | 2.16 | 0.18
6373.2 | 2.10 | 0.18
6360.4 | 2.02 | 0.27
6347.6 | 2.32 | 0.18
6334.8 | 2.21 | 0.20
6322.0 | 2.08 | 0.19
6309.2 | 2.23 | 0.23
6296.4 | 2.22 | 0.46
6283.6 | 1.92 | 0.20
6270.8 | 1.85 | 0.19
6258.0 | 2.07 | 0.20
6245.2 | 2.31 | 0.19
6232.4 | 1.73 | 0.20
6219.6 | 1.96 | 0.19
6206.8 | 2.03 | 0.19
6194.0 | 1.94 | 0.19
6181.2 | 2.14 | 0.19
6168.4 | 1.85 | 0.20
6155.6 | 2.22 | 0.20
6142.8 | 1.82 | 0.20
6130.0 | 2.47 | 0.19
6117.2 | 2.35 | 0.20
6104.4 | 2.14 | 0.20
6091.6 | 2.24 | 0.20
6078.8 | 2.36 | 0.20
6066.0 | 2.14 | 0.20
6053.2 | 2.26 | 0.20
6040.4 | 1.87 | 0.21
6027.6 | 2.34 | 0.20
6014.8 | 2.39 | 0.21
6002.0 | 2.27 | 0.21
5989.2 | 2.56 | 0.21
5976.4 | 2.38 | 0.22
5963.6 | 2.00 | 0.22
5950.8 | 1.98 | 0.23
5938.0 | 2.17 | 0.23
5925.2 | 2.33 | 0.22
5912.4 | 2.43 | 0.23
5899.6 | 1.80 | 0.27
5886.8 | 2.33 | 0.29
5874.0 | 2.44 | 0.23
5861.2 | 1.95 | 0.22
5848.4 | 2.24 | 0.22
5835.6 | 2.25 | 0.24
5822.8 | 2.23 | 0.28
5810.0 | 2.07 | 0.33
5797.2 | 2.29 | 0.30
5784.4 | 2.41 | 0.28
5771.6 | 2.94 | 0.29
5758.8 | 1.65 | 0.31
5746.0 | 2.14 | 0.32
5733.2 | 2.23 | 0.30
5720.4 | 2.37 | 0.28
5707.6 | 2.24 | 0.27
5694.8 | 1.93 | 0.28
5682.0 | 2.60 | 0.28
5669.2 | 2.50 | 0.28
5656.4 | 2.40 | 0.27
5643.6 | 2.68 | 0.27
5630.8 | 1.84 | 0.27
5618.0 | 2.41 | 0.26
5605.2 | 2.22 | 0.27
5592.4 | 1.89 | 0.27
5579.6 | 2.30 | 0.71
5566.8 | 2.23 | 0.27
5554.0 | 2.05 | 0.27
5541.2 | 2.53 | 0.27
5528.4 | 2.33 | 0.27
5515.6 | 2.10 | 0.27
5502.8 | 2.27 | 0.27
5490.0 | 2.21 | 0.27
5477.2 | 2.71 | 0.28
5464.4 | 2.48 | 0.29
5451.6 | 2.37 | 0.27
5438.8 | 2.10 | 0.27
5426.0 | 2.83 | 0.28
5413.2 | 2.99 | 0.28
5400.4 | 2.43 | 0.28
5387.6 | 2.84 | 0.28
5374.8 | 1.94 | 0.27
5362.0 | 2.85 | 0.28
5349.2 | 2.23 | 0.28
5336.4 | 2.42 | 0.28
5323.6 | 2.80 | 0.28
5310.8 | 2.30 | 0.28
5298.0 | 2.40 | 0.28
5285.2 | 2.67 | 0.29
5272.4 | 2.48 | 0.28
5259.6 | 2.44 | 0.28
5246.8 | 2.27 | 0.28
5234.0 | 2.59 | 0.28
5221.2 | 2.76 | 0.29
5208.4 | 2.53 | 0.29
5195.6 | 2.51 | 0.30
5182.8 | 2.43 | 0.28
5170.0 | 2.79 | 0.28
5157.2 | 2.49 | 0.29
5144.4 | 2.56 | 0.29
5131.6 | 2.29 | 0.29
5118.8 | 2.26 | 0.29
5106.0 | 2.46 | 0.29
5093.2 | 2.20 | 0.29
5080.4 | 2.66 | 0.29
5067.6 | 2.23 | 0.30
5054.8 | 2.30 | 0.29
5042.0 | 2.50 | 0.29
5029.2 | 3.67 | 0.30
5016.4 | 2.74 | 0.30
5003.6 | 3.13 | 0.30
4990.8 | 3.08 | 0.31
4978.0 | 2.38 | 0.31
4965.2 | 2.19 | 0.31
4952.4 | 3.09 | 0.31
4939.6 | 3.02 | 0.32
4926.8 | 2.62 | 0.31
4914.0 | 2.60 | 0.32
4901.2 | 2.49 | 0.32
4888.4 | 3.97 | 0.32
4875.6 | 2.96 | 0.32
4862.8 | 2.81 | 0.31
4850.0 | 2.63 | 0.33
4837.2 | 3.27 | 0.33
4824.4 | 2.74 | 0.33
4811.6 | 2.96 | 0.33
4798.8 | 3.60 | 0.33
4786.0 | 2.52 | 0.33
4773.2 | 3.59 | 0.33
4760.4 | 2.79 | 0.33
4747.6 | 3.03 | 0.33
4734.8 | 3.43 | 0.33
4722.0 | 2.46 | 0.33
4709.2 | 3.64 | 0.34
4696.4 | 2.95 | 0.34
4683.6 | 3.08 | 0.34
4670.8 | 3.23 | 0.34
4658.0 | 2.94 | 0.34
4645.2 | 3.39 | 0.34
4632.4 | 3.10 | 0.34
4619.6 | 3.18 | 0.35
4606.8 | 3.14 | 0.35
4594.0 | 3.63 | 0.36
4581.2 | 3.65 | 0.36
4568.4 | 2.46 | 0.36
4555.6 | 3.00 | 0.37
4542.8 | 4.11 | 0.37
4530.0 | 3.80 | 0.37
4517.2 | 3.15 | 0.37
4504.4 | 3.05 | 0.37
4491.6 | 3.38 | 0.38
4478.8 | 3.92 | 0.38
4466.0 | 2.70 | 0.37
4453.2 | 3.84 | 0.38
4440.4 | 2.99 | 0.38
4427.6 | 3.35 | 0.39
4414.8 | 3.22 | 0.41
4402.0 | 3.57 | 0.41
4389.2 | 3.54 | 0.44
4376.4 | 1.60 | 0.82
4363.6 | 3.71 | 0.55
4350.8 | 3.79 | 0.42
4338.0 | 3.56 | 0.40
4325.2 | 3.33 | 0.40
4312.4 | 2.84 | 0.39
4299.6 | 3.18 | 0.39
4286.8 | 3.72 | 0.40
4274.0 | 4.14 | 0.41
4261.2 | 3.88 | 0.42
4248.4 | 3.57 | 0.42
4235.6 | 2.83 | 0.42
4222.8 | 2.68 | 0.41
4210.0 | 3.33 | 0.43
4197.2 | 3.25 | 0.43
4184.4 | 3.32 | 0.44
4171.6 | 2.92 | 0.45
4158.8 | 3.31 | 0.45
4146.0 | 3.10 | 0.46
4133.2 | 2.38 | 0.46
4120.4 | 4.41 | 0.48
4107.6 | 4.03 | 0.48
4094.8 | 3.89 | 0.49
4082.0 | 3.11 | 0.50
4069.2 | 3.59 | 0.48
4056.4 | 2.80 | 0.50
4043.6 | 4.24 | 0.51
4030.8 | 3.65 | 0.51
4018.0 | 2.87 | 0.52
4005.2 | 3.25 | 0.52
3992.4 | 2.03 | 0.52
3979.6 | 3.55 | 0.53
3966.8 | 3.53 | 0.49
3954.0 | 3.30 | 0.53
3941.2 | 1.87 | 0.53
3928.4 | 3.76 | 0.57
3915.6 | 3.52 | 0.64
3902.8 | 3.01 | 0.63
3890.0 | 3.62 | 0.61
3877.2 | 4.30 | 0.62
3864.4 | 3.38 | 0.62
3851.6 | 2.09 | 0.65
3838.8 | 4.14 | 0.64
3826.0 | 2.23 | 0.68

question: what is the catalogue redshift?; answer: 0.01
